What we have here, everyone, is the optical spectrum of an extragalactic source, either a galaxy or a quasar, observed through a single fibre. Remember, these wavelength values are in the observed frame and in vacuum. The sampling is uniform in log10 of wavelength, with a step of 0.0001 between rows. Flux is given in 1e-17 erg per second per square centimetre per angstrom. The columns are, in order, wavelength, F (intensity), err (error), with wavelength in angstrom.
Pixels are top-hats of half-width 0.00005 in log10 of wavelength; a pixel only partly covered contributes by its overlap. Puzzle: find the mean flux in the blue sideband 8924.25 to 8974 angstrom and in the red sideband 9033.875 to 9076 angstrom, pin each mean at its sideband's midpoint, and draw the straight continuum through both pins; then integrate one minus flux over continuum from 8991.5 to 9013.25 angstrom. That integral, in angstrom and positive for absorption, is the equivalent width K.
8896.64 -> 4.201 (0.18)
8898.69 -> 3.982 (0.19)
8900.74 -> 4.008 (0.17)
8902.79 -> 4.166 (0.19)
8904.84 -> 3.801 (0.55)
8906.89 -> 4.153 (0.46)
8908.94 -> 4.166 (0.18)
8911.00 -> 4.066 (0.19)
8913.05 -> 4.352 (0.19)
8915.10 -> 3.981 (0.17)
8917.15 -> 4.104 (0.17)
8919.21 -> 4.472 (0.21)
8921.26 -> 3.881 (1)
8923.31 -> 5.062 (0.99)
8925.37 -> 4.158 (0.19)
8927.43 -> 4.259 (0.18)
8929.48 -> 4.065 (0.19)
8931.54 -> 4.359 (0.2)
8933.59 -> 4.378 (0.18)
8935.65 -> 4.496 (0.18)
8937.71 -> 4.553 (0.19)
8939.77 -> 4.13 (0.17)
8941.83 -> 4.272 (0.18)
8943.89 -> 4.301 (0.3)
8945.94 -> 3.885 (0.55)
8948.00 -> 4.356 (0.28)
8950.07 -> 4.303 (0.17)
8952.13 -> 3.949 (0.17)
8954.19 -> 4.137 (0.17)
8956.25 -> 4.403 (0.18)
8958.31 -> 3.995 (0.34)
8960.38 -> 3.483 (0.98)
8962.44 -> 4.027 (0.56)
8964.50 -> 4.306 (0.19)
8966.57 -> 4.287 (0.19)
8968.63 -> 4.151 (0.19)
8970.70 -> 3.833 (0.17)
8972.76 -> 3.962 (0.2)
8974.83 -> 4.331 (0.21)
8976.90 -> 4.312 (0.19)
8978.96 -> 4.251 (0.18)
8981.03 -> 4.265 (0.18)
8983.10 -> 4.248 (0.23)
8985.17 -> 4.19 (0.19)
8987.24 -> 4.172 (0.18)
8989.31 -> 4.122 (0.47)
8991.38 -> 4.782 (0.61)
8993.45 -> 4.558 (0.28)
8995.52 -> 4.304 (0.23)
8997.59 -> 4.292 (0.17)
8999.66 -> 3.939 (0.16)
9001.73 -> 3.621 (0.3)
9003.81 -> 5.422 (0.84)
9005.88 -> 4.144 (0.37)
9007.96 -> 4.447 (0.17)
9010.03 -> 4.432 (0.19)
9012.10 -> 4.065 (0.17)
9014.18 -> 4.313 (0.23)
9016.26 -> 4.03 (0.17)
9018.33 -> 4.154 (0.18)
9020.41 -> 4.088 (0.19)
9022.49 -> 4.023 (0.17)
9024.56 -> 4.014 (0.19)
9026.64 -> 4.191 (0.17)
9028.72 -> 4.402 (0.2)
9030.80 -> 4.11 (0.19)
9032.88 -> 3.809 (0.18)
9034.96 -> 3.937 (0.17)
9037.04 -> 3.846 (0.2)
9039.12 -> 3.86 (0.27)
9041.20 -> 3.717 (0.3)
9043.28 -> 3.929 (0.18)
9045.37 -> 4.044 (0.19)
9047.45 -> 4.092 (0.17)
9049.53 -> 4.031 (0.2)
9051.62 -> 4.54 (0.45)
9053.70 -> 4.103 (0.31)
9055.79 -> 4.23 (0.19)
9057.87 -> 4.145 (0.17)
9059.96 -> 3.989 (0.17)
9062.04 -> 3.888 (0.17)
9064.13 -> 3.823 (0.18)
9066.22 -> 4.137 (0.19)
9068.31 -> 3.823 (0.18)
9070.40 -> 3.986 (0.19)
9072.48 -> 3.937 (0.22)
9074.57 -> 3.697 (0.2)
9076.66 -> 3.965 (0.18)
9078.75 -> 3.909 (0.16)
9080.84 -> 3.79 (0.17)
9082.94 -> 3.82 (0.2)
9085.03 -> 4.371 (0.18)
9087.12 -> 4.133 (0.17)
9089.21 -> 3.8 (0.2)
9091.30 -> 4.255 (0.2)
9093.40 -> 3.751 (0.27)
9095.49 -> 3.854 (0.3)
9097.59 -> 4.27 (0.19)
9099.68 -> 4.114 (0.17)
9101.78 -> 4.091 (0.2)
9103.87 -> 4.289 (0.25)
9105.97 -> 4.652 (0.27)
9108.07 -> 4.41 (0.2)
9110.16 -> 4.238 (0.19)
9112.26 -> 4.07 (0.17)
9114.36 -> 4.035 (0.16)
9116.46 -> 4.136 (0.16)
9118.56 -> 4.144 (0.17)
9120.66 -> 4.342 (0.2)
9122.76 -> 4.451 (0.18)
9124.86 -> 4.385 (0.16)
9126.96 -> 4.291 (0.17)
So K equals -1.4 angstrom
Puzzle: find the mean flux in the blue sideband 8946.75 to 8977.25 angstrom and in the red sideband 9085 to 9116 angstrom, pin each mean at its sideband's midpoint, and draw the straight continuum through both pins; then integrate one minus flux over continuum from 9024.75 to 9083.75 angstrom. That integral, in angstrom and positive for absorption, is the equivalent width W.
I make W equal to 2.1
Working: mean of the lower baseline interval 4.12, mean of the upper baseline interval 4.15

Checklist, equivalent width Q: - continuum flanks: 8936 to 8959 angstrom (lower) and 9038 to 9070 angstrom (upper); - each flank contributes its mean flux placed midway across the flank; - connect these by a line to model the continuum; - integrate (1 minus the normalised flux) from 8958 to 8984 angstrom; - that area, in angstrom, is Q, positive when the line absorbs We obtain 0.4 angstrom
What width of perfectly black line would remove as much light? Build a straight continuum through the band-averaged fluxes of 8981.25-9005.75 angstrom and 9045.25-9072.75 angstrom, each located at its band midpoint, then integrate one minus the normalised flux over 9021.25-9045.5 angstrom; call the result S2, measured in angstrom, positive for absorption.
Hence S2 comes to 1.0 angstrom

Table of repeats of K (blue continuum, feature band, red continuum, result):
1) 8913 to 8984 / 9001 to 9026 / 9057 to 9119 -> -0.6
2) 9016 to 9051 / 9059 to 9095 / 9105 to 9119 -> 1.7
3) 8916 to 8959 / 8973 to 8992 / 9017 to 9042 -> -0.6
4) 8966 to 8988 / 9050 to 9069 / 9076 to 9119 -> 0.2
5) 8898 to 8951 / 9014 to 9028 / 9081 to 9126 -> 0.3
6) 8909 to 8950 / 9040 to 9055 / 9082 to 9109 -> 0.4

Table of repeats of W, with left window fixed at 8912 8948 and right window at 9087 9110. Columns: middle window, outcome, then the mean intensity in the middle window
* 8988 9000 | -0.3 angstrom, 4.35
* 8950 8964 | 0.7 angstrom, 4.04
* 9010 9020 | 0.1 angstrom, 4.17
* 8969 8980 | 0.3 angstrom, 4.14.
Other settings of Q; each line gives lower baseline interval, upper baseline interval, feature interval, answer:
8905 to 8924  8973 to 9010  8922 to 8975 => 0.6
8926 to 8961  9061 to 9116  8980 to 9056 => -1.0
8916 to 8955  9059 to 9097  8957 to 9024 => -1.0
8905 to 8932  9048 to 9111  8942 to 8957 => 0.0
